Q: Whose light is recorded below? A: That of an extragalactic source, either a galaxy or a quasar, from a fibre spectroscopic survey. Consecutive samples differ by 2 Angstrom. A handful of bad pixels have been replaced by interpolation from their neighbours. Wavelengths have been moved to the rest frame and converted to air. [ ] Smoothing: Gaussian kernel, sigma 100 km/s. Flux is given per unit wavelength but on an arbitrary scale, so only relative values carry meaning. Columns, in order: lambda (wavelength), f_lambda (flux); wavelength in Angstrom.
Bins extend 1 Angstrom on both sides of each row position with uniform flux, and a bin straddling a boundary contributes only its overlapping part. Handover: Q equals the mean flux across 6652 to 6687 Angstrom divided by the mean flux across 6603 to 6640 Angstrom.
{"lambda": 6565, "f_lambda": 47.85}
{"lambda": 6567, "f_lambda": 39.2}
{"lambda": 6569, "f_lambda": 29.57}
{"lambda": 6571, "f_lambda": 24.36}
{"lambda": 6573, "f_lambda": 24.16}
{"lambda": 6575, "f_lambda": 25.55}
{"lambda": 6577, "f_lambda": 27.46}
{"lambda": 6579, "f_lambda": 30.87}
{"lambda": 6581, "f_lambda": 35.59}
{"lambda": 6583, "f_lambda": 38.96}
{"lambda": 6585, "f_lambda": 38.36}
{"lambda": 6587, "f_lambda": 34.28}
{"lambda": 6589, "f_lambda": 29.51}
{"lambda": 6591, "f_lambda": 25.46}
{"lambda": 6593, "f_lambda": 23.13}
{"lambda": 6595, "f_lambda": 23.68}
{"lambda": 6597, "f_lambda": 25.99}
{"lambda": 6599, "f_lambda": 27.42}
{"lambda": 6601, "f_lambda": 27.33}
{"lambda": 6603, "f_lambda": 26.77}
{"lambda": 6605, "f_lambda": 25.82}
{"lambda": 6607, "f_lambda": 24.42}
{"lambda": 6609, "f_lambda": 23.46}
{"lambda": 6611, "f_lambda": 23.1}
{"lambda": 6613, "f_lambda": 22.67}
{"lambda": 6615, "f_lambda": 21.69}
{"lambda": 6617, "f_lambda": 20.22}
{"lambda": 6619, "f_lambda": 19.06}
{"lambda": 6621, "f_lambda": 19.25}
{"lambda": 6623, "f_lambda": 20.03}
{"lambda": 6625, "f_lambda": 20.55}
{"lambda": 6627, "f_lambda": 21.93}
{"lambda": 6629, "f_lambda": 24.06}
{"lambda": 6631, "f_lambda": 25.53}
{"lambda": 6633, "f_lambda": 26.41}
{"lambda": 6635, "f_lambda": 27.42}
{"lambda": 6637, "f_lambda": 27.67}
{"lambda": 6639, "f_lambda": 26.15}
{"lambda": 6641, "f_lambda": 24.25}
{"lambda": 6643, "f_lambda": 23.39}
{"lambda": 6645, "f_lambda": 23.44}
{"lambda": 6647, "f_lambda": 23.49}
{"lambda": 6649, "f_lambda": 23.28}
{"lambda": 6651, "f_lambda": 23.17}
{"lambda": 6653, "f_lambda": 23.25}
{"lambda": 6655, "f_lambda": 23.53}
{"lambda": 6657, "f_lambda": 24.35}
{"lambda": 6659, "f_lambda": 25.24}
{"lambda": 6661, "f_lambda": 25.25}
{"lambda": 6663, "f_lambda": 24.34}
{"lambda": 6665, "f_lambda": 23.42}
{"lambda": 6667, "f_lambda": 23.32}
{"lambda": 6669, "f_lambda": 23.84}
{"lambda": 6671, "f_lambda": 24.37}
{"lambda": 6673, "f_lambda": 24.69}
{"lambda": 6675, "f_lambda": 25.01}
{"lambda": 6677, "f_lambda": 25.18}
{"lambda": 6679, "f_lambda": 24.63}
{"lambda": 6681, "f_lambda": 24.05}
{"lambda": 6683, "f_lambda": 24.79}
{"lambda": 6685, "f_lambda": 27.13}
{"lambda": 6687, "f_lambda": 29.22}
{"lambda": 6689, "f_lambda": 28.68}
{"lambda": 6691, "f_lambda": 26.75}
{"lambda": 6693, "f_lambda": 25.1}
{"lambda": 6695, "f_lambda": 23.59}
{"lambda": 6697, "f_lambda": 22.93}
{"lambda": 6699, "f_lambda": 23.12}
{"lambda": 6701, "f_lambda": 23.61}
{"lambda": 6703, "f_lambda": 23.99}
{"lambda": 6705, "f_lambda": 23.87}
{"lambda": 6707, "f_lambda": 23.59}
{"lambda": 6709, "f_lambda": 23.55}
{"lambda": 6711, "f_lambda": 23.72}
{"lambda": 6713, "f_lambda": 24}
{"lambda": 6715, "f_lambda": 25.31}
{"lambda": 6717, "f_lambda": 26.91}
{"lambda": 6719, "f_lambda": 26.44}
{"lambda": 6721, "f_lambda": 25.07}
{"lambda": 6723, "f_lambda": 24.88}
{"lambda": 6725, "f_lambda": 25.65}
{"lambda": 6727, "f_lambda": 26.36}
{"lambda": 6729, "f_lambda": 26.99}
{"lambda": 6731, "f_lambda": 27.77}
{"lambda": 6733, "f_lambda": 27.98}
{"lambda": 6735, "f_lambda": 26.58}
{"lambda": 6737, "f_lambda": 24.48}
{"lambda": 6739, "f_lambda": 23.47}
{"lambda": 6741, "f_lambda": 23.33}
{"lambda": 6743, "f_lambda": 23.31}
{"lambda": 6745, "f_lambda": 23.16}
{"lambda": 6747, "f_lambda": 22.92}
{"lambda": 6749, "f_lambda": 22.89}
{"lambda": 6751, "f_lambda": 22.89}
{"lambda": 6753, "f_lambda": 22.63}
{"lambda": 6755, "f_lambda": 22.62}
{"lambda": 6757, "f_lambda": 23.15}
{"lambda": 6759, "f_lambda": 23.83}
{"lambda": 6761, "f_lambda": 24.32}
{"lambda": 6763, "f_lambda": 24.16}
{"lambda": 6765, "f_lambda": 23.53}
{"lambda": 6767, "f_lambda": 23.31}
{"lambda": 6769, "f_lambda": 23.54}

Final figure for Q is 1.05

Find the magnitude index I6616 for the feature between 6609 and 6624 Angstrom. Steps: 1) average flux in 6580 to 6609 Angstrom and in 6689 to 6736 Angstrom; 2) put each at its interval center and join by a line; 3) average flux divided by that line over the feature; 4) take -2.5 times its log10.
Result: 0.32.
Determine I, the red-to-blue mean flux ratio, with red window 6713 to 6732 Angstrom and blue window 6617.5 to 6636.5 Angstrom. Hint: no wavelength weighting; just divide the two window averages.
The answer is 1.1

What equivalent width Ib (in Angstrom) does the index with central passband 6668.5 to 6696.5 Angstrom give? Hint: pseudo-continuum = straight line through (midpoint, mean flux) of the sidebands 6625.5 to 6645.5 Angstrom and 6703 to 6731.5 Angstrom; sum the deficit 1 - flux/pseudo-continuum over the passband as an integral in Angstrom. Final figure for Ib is -0.4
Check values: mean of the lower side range 25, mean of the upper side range 25.2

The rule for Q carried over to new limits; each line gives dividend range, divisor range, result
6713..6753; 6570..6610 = 0.89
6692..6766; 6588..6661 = 1.01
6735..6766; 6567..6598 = 0.80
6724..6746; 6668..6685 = 1.03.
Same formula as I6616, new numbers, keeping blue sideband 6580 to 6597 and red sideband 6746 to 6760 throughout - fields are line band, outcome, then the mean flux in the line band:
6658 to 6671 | 0.125 mag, 24.2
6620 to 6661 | 0.186 mag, 23.9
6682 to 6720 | 0.017 mag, 25.1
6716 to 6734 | -0.091 mag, 26.5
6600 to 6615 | 0.213 mag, 24.6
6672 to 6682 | 0.080 mag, 24.7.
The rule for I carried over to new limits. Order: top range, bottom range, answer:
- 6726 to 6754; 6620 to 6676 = 1.03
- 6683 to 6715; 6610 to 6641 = 1.08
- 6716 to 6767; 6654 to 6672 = 1.02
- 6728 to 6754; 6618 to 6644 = 1.04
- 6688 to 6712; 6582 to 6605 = 0.84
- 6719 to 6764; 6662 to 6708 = 0.99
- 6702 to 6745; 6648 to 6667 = 1.05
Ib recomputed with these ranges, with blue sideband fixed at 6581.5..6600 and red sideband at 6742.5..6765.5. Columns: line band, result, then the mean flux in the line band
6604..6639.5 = 6.57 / 23.3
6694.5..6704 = 0.76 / 23.4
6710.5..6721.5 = -0.23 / 25.3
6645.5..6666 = 2.47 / 23.9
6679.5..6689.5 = -0.20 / 26.6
